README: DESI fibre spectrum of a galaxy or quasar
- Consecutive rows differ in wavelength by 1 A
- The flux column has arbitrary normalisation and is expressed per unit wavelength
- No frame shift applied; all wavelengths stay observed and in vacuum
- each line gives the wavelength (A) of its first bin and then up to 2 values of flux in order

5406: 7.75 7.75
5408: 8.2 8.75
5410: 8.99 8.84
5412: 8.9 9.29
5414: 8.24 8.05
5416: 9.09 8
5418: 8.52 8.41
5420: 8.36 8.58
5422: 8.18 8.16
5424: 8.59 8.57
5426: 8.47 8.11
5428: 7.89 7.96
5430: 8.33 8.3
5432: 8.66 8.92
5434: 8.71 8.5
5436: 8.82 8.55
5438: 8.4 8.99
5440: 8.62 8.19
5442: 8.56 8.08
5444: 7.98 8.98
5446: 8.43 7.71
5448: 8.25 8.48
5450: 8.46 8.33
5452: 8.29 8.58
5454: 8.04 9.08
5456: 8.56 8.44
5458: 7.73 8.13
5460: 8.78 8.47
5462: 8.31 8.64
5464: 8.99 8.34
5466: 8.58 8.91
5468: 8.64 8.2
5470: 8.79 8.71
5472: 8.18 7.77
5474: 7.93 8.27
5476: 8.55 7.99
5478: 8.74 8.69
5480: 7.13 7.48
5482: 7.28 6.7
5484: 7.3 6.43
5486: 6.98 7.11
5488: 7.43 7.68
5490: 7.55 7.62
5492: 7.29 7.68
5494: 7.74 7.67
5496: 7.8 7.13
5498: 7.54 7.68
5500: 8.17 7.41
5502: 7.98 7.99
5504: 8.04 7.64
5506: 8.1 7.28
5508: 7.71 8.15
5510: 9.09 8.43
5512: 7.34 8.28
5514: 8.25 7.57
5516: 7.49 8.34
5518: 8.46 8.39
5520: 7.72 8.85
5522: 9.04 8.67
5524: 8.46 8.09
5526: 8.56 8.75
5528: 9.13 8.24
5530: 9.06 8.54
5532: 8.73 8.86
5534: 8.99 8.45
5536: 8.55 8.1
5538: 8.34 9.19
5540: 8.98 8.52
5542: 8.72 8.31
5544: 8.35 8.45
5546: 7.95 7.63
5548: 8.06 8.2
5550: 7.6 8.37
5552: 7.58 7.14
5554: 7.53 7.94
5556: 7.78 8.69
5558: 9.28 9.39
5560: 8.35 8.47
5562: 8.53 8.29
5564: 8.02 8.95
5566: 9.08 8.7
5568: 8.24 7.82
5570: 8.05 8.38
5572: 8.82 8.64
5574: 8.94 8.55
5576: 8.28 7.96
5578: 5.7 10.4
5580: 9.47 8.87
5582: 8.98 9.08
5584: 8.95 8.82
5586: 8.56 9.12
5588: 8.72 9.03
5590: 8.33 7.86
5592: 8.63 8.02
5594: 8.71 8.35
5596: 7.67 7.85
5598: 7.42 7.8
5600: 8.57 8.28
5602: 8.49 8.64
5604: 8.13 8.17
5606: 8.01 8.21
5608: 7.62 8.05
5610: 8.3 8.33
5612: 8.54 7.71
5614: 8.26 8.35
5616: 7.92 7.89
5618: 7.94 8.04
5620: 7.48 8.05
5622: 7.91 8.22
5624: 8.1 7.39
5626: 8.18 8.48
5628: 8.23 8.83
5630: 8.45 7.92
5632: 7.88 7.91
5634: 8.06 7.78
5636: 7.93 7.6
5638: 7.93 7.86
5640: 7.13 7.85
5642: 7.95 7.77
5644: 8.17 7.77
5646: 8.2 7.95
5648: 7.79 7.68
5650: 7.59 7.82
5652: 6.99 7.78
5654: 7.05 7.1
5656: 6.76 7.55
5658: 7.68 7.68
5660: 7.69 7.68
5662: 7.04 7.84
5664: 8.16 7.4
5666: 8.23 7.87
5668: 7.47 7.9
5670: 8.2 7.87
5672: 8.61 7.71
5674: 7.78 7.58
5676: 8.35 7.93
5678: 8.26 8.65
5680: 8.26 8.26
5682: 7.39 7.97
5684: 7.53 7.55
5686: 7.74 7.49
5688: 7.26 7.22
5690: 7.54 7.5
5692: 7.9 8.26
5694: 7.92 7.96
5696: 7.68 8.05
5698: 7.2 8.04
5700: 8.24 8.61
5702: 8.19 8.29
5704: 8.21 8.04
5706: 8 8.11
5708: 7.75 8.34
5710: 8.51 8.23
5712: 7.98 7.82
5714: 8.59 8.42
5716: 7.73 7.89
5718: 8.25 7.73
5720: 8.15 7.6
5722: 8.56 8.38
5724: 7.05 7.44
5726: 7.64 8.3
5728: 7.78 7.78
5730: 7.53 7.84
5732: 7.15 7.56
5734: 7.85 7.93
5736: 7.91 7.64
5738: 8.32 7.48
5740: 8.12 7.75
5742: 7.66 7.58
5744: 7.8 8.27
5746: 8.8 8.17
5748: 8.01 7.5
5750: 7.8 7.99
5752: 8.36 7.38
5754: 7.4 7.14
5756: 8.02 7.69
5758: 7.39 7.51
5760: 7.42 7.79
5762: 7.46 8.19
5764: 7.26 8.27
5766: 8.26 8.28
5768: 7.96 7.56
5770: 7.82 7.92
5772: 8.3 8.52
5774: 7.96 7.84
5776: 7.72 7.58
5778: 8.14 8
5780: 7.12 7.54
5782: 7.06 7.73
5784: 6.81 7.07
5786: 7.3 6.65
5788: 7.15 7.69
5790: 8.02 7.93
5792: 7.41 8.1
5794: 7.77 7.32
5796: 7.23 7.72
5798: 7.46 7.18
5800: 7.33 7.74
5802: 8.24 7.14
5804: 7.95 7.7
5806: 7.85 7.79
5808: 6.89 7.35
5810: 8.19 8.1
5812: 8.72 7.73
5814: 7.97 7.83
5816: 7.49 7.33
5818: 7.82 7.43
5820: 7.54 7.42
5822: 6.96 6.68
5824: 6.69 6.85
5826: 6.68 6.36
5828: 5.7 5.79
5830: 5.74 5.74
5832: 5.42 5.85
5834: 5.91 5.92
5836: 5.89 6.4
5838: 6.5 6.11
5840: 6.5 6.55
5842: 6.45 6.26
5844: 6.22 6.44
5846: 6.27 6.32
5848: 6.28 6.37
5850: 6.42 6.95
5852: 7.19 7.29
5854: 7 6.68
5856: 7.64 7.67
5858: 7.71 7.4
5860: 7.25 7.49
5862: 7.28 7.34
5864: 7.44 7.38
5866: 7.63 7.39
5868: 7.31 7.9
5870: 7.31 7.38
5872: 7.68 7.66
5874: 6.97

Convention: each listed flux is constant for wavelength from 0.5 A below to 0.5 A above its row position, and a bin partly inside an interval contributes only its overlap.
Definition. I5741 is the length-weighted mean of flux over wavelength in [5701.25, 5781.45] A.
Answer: 7.89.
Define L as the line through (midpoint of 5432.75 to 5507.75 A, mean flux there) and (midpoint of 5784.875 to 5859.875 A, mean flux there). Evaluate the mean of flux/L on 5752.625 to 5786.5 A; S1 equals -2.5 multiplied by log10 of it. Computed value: -0.07 mag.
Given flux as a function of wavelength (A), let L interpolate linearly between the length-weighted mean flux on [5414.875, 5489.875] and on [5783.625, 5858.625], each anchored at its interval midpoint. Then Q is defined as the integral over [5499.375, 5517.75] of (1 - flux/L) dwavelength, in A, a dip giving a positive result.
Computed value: 0.2 A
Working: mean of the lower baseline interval 8.25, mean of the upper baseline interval 7.04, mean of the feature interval 7.96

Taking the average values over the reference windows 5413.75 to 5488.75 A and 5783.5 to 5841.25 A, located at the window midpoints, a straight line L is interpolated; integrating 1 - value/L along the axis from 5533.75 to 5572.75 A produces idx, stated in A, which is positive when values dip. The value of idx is -2.0 A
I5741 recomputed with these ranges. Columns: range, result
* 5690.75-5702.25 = 7.97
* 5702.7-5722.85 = 8.11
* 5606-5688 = 7.87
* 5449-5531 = 8.09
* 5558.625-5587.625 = 8.6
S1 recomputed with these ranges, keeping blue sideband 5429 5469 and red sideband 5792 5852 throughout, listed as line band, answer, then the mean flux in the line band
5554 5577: -0.06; 8.48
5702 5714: -0.10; 8.14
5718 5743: -0.07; 7.8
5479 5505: 0.11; 7.5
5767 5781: -0.10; 7.88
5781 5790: -0.02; 7.25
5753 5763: -0.05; 7.56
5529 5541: -0.07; 8.68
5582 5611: -0.06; 8.35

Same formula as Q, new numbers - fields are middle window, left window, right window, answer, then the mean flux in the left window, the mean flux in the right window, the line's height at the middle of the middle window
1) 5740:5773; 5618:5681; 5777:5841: -2.0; 7.86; 7.17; 7.39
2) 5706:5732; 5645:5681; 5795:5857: -1.6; 7.78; 6.95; 7.49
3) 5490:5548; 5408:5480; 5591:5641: 0.6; 8.45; 8.06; 8.28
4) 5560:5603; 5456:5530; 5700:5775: -2.5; 8.05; 7.92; 8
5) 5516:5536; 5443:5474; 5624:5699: -0.9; 8.41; 7.81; 8.21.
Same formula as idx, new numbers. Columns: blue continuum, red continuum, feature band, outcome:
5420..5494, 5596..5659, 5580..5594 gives -1.28 A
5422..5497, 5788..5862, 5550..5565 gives -0.71 A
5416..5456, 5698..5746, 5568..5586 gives -0.81 A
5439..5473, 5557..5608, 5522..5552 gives -0.06 A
